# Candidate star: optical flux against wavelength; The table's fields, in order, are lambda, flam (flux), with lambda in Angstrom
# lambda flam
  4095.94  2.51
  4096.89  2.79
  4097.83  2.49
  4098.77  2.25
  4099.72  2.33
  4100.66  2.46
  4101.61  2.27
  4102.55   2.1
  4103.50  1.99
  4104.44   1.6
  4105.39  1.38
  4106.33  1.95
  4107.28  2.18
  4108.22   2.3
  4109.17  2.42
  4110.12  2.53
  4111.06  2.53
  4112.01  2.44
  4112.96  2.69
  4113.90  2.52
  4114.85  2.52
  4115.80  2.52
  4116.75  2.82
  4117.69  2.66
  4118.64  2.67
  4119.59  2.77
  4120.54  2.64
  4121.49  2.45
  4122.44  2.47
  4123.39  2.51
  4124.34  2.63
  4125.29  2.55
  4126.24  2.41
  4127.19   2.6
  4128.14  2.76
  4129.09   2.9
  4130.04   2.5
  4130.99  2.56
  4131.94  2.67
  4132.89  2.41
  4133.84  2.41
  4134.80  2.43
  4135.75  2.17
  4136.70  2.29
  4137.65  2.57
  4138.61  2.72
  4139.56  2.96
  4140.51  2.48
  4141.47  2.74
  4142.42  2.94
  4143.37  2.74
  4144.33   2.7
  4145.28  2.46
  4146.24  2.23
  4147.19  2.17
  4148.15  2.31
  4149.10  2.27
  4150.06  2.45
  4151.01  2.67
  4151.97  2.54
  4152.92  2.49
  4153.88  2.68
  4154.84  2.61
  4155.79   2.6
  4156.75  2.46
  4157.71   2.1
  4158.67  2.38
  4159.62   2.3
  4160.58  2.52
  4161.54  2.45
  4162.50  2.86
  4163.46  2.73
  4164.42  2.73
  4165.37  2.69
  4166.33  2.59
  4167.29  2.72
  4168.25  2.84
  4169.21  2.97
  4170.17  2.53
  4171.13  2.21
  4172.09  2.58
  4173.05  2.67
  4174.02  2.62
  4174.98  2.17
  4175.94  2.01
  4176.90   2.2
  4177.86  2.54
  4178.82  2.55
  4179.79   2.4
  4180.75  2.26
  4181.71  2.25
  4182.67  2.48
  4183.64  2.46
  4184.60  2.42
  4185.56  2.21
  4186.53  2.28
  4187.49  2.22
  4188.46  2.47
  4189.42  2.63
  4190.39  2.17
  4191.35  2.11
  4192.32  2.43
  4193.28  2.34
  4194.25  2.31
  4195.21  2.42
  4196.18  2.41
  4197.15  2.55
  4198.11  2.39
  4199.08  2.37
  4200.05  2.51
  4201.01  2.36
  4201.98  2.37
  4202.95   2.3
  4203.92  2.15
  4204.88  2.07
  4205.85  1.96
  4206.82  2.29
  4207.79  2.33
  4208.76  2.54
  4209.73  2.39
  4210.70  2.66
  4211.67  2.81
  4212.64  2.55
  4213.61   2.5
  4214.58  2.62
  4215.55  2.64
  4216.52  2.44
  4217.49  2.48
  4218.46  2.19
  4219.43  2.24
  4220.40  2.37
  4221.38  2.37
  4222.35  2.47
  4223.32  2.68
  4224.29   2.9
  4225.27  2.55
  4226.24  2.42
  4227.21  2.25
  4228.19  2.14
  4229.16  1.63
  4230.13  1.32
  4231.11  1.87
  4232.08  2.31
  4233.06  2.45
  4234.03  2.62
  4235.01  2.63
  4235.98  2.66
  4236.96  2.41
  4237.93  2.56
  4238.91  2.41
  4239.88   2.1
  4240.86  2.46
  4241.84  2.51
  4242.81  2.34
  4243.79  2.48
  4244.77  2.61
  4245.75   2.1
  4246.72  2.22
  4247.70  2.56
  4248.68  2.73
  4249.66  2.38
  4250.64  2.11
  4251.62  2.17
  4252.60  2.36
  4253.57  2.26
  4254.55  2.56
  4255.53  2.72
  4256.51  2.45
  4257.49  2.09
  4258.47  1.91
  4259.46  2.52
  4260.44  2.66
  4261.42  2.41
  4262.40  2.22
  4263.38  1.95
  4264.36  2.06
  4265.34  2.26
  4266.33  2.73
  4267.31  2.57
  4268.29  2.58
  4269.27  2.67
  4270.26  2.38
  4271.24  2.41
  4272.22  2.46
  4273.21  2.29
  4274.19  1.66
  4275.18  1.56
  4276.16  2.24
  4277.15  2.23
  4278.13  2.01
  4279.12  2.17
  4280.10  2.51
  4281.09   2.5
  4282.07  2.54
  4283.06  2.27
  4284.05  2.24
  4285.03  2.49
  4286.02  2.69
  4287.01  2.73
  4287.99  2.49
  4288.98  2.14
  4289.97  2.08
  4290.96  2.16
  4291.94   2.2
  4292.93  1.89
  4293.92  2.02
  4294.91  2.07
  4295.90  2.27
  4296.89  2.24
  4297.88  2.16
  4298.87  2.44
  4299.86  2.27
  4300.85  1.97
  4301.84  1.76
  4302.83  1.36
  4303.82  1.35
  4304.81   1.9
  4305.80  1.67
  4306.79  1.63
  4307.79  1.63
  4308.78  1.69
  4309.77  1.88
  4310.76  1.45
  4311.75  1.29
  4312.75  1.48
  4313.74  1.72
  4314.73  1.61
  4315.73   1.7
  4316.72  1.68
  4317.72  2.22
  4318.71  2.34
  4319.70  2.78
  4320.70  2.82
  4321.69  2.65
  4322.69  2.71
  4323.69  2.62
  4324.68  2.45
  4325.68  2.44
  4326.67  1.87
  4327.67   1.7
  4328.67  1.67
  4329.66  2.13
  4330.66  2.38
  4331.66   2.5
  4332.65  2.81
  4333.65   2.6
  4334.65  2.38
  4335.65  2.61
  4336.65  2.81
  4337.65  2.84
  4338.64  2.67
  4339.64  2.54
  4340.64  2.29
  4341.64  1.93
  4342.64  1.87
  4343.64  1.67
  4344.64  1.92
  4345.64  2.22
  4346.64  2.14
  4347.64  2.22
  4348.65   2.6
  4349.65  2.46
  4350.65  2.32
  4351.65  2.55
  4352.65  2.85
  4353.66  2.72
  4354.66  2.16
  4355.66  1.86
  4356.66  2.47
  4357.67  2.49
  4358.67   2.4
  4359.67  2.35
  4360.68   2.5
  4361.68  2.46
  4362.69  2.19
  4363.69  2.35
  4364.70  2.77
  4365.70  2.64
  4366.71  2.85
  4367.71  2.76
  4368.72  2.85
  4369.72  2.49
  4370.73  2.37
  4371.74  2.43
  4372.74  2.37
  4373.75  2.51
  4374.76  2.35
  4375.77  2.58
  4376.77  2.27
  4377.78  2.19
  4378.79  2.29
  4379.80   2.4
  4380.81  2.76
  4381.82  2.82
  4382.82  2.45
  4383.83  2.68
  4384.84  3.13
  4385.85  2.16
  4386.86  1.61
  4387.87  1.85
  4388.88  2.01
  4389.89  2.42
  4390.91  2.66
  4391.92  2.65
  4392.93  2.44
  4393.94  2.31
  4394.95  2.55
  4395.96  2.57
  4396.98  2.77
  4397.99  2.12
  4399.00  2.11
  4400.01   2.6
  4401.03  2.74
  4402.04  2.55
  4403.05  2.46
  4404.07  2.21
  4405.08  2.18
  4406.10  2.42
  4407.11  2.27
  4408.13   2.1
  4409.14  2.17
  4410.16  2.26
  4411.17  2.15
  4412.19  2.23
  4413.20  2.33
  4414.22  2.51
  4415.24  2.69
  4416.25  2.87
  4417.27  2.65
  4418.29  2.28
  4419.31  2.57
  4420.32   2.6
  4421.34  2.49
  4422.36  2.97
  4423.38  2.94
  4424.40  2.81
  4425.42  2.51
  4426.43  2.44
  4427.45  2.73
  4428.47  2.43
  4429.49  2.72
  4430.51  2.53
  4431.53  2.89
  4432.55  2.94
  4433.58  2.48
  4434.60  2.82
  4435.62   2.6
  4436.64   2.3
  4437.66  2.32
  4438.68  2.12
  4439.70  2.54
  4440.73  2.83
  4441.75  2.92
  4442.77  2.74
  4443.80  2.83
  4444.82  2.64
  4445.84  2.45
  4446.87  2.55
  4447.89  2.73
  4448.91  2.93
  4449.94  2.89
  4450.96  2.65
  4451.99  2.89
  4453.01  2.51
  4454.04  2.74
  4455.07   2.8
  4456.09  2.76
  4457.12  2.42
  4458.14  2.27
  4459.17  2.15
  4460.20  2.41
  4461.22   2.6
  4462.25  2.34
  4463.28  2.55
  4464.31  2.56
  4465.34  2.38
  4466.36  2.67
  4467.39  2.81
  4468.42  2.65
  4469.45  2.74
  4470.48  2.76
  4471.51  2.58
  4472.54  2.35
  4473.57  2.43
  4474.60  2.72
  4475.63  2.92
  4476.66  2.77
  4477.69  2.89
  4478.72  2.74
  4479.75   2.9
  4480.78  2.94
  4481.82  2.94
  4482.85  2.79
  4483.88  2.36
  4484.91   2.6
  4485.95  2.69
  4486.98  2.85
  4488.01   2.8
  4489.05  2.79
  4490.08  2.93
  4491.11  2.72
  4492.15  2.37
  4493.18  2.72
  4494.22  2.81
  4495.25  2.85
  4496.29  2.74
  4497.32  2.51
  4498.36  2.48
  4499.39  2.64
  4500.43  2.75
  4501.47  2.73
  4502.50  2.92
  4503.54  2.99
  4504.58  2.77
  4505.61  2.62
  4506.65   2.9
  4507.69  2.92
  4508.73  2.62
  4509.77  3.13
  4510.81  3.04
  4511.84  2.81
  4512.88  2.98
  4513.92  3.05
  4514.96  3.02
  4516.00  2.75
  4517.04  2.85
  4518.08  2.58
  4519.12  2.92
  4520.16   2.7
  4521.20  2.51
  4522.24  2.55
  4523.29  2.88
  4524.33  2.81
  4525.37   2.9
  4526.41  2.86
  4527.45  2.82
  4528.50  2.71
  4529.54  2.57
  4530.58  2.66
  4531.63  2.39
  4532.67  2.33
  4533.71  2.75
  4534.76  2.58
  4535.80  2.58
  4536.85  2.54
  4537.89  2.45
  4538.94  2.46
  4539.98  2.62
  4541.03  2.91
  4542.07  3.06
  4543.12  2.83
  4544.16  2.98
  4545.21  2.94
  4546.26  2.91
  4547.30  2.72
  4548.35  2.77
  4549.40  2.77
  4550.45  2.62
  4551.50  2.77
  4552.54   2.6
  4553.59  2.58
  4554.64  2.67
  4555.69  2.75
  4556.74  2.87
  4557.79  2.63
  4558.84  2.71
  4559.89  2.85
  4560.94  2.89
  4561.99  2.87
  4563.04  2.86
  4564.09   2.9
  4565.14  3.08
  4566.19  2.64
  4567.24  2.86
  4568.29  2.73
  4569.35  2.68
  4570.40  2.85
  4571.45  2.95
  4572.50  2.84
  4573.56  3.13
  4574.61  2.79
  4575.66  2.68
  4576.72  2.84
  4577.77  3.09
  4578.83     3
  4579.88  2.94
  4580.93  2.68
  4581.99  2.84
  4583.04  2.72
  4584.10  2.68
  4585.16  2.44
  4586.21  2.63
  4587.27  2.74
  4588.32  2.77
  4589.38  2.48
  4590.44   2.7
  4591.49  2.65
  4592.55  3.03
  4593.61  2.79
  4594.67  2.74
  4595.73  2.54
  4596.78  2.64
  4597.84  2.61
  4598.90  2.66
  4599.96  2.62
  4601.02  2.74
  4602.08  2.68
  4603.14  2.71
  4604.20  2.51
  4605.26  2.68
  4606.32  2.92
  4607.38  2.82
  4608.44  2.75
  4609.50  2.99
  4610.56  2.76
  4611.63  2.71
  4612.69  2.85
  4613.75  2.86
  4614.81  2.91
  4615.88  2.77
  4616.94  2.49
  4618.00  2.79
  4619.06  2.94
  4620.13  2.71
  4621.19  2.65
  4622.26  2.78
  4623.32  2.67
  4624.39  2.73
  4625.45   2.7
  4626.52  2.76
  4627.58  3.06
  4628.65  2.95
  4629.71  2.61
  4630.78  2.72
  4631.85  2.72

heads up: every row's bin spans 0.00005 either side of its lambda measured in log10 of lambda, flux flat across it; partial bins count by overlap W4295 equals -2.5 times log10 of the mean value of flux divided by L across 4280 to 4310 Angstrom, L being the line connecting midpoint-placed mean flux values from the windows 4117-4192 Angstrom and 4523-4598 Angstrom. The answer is 0.23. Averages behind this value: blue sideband 2.51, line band 2.1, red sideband 2.75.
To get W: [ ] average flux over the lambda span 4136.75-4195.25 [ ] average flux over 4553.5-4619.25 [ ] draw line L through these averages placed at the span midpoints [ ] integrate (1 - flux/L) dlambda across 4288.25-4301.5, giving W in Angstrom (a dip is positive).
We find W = 2.18 Angstrom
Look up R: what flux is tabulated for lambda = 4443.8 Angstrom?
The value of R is 2.83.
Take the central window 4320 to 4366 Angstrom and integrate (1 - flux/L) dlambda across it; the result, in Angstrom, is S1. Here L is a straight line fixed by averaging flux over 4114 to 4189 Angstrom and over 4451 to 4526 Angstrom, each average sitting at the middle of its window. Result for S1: 4.3 Angstrom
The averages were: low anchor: 2.52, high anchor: 2.72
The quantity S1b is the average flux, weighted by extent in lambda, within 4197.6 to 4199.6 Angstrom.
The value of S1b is 2.39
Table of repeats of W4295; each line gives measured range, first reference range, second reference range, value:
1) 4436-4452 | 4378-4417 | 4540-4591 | -0.052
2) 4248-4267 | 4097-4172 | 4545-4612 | 0.097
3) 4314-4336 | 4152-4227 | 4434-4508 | 0.117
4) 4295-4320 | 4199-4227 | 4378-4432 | 0.302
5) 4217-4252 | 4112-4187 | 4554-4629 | 0.097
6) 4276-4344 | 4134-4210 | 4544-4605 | 0.182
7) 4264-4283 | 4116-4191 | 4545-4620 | 0.124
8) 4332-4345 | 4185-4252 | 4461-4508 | 0.059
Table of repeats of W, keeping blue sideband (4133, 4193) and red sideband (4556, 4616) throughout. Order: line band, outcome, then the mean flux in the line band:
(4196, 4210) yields 0.99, 2.33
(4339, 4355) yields 2.00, 2.28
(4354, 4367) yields 0.99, 2.42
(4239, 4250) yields 0.56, 2.41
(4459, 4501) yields 0.54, 2.67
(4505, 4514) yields -0.54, 2.89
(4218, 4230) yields 0.96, 2.32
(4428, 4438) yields 0.23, 2.61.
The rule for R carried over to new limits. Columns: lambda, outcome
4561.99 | 2.87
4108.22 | 2.3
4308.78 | 1.69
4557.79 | 2.63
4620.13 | 2.71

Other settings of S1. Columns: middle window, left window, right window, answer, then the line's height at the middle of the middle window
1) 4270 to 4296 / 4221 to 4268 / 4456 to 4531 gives 1.80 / 2.41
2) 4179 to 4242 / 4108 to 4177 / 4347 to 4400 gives 3.59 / 2.51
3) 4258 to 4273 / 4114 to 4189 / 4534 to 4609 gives 1.15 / 2.58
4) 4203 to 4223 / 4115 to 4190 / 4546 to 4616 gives 1.19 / 2.55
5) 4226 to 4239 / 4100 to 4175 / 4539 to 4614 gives 1.53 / 2.56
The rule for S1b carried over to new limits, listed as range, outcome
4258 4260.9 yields 2.36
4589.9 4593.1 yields 2.79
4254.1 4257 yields 2.58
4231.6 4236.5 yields 2.53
